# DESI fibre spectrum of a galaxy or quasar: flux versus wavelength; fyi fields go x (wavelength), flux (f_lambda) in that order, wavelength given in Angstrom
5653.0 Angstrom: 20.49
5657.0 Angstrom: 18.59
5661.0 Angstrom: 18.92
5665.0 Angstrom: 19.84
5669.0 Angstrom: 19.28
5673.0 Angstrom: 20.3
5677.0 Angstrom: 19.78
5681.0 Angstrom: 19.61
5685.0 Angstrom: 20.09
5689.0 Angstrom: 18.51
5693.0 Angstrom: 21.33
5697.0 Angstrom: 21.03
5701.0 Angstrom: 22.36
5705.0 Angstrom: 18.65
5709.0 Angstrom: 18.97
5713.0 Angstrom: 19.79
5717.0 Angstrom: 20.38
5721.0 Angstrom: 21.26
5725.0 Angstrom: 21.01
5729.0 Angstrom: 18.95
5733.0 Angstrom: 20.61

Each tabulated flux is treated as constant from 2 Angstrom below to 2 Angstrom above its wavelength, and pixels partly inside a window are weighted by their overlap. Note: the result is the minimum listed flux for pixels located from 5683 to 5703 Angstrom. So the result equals 18.51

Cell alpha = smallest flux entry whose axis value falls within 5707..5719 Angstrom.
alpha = 18.97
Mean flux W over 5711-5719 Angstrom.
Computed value 20.1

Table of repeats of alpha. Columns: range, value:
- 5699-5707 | 18.65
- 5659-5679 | 18.92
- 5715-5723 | 20.38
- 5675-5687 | 19.61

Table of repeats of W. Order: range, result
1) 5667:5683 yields 19.7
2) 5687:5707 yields 20.4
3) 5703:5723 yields 19.8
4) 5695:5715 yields 20.2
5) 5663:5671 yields 19.6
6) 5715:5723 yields 20.8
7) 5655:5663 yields 18.8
